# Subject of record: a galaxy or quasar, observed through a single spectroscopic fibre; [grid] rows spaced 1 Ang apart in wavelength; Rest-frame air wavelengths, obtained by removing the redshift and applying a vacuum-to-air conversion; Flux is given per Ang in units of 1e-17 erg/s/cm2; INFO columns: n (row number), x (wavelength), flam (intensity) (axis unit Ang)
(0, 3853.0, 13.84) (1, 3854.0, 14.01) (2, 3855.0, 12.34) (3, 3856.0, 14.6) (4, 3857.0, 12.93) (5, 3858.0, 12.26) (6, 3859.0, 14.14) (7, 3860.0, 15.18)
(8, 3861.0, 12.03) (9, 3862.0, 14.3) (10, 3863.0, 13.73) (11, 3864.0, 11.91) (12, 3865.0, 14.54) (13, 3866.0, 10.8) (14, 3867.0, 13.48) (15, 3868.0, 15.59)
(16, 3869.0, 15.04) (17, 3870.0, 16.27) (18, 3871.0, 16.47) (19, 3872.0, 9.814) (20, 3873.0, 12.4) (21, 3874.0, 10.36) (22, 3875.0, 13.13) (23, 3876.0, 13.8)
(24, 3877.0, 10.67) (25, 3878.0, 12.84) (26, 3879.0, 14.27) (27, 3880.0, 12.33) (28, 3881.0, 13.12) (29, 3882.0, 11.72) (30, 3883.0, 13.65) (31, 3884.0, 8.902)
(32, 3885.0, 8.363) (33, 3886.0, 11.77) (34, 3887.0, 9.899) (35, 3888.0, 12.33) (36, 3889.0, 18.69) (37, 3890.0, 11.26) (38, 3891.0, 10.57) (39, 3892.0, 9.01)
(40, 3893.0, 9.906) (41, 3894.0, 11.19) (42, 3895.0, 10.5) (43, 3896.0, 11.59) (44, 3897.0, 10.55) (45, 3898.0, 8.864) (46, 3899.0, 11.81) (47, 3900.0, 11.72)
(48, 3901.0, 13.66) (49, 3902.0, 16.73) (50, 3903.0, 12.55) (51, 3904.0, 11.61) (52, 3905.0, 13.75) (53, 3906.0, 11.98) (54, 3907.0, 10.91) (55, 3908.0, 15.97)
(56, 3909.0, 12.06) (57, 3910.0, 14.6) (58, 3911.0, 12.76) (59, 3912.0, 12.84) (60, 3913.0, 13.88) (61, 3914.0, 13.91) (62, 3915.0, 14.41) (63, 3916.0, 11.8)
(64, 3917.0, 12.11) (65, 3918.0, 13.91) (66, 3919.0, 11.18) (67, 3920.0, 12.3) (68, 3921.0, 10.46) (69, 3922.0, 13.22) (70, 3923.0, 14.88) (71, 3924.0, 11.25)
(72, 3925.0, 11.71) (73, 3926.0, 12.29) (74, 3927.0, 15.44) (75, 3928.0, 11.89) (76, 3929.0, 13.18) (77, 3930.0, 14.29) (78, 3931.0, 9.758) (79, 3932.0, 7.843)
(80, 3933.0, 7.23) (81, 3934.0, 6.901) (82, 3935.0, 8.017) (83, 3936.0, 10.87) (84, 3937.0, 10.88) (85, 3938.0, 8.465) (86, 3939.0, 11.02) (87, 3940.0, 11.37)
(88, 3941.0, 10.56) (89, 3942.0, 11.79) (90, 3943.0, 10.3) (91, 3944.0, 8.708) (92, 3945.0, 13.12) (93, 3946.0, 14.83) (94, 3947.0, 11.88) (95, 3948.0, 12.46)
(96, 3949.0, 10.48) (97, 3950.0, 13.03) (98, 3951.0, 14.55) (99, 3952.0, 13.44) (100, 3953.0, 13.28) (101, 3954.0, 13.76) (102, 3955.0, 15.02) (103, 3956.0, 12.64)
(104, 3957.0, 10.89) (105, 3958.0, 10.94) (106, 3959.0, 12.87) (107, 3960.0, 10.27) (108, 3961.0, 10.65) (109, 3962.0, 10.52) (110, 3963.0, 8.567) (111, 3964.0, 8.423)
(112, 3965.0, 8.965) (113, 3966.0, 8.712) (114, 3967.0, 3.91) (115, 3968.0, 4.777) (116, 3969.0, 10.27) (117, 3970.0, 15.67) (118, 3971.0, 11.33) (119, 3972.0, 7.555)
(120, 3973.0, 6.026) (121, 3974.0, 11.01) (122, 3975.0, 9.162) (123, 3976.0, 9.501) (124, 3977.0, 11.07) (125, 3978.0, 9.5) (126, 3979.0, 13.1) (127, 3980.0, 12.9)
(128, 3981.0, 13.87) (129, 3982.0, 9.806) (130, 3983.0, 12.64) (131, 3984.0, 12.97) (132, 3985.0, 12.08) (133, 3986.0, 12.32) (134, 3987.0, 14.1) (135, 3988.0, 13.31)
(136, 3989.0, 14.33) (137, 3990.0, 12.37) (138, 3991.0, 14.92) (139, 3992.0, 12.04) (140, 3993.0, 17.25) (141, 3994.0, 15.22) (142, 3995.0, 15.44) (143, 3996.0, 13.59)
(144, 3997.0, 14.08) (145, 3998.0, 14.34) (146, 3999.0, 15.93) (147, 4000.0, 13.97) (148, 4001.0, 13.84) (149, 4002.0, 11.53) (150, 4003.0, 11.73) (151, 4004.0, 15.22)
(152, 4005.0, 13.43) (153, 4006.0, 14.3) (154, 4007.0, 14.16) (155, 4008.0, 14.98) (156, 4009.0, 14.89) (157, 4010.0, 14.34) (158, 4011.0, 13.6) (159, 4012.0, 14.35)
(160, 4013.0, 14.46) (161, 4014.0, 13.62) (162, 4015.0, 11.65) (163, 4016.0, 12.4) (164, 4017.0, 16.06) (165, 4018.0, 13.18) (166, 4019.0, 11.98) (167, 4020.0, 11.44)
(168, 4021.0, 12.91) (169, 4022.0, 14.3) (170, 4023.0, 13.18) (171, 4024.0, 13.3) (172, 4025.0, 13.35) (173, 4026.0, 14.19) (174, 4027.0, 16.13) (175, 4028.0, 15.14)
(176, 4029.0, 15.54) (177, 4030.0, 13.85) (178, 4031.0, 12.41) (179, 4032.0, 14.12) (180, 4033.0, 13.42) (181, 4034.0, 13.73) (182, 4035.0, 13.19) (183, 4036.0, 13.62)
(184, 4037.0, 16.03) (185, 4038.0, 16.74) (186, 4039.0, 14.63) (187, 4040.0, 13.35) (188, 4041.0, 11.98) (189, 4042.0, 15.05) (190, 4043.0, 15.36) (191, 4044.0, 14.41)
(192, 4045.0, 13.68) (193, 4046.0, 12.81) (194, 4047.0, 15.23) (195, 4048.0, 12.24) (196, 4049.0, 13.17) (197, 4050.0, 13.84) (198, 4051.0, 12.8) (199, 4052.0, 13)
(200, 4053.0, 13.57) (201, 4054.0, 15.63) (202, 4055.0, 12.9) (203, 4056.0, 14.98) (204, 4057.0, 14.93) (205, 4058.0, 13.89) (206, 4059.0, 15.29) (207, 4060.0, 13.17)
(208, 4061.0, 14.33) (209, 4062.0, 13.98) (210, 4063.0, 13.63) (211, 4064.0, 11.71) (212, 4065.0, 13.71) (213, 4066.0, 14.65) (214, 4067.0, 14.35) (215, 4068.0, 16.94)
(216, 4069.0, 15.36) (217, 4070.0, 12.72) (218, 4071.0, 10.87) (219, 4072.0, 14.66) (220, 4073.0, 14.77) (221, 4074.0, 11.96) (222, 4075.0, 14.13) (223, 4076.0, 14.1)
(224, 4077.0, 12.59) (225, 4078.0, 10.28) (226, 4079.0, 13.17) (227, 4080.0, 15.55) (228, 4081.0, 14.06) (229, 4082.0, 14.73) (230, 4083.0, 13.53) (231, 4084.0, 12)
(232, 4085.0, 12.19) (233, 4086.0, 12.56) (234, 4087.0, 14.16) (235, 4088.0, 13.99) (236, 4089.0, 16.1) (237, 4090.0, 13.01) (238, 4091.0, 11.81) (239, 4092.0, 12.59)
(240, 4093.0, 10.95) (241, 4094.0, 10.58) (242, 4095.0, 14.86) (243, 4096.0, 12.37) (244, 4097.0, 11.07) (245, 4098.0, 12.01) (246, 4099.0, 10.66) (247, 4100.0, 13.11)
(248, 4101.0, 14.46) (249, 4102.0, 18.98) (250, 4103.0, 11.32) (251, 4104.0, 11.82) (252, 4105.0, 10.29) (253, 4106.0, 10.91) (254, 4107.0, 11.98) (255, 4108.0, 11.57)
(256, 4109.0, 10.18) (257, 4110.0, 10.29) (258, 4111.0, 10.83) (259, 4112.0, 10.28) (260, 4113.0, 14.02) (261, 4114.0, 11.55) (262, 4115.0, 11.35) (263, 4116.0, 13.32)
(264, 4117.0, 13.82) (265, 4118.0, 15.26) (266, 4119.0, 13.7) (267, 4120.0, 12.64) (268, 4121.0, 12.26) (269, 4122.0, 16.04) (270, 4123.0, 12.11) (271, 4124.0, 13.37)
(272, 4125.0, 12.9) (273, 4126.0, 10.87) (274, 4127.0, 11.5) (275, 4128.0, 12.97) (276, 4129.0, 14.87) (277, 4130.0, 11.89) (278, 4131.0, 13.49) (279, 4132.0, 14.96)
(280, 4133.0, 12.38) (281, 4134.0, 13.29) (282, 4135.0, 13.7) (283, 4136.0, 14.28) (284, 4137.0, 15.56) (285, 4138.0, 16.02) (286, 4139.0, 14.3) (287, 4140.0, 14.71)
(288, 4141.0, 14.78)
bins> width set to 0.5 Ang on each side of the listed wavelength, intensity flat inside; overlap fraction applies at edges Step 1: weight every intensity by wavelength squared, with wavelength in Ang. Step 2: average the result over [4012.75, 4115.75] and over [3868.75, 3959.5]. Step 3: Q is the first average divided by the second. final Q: 1.2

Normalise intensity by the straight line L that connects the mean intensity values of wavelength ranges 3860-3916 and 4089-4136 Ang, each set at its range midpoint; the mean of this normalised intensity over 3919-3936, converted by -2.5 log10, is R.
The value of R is 0.12 mag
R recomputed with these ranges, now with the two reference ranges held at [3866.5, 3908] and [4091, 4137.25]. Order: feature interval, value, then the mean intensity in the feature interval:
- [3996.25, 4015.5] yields -0.12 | 13.9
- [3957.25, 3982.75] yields 0.24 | 10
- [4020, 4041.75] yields -0.12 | 14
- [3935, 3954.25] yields 0.06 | 11.7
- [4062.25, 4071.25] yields -0.10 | 13.9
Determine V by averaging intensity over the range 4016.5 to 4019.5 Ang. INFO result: 13.7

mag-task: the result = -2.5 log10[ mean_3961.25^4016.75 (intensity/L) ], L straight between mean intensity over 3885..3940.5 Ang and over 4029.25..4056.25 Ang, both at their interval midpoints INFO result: 0.07 mag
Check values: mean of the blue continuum 11.9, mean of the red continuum 13.9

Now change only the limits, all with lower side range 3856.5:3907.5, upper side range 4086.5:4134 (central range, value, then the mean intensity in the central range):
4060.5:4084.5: -0.084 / 13.7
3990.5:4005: -0.132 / 14.2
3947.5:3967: 0.106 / 11.4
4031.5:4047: -0.128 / 14.2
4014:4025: -0.042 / 13.1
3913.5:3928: -0.022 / 12.7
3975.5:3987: 0.058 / 11.9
